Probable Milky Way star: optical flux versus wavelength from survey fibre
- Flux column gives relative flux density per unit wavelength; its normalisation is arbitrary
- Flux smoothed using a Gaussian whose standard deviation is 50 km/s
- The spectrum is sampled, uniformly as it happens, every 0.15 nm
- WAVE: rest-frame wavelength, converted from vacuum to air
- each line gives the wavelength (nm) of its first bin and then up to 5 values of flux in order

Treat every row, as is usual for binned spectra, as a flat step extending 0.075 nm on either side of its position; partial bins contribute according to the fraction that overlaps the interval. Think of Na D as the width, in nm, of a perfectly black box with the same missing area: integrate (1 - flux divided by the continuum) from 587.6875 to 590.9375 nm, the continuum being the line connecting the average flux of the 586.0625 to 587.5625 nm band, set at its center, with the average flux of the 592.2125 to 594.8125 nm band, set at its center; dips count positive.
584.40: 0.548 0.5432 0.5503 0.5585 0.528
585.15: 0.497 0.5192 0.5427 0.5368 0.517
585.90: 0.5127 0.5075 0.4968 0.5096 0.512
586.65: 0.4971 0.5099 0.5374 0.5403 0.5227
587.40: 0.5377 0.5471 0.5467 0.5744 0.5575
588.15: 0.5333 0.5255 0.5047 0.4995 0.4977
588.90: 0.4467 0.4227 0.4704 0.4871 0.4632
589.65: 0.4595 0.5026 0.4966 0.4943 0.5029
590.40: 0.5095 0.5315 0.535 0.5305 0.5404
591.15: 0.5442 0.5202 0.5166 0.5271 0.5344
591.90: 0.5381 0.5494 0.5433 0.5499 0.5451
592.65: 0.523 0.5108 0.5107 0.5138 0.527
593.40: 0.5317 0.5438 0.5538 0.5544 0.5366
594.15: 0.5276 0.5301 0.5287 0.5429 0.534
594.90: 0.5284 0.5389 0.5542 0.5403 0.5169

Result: 0.13 nm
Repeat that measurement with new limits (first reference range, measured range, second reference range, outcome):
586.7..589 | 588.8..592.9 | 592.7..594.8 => 0.133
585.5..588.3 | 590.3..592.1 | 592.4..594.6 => -0.001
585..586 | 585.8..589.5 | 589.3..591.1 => 0.018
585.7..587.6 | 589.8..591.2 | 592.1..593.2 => 0.016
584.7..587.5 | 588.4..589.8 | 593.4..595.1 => 0.145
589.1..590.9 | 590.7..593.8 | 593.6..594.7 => -0.079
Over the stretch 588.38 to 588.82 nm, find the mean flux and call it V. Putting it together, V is 0.501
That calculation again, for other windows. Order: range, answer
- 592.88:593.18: 0.513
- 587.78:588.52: 0.539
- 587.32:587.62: 0.542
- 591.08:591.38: 0.532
